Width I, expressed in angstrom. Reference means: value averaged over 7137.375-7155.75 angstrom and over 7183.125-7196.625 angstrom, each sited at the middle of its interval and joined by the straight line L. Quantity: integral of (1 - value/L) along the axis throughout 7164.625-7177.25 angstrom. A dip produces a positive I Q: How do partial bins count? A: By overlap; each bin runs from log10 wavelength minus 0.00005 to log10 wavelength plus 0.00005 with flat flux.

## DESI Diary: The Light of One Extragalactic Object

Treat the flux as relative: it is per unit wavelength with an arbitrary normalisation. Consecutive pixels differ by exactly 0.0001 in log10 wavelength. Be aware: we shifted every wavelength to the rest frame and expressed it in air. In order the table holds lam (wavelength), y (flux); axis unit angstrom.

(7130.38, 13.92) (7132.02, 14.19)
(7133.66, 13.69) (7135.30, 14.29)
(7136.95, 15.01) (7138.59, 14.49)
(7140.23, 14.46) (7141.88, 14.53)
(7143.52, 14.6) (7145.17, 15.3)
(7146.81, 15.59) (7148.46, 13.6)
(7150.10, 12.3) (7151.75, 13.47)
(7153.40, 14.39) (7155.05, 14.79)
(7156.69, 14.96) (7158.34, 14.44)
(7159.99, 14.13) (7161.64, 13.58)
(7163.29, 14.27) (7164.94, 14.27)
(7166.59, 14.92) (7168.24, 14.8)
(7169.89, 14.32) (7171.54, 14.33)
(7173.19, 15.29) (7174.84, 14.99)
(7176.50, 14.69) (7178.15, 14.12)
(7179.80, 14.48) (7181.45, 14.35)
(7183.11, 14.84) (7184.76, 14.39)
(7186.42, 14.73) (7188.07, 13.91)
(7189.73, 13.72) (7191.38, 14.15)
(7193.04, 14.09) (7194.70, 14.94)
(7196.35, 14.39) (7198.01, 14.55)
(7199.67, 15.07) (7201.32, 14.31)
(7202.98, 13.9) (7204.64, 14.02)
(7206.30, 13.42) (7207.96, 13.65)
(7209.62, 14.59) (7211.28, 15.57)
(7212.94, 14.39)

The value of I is -0.35 angstrom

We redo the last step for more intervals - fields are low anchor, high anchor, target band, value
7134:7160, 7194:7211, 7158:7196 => -0.18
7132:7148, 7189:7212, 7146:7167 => 0.49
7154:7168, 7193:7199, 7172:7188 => -0.12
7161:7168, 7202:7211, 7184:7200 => -0.28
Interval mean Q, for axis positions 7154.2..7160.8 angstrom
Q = 14.6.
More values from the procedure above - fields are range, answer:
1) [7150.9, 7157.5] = 14.4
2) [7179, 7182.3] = 14.4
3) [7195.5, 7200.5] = 14.7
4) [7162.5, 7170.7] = 14.5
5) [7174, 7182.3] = 14.5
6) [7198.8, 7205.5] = 14.3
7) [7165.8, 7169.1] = 14.9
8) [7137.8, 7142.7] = 14.5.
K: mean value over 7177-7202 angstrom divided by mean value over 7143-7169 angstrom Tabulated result 1.0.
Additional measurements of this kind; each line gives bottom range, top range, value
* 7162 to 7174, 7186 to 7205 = 0.98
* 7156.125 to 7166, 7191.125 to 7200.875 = 1.02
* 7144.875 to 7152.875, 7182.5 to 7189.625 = 1.03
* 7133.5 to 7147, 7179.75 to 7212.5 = 0.98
